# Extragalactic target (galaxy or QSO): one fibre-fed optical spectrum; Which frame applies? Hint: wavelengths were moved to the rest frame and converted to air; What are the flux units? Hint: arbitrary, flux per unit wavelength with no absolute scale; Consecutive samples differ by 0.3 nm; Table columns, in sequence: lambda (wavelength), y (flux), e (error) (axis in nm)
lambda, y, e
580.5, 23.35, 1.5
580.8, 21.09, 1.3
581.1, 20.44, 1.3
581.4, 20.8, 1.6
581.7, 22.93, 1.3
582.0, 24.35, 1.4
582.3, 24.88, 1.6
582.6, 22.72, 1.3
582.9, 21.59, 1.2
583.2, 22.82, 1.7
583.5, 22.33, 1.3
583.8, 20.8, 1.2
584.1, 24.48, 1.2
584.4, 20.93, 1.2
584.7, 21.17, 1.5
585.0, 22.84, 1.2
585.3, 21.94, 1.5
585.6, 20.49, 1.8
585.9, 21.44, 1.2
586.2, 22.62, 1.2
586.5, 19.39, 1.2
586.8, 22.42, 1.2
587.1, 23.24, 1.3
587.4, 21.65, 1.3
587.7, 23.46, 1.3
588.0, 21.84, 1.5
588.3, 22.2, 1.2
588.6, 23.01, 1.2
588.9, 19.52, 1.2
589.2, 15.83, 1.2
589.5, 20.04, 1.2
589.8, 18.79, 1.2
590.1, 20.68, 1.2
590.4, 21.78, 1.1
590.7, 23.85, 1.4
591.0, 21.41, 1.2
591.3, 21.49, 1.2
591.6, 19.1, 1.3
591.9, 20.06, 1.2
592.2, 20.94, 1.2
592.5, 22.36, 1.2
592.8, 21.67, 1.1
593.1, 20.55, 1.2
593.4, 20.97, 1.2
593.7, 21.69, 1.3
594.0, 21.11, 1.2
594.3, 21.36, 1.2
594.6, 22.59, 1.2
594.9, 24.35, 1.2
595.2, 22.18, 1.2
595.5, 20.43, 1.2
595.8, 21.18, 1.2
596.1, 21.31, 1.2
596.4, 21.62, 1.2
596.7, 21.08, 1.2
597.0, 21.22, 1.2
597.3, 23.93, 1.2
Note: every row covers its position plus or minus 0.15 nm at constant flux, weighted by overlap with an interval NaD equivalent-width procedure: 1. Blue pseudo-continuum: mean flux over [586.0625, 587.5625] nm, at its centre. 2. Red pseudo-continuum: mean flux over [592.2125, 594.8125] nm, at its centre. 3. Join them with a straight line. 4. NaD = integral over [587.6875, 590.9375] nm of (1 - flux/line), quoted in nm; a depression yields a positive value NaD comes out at 0.13 nm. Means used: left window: 21.9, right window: 21.6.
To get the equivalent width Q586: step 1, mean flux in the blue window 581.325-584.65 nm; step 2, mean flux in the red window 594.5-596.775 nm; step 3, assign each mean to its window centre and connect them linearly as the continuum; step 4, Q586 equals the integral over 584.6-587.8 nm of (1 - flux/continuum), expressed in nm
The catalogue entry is 0.08 nm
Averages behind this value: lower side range 22.6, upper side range 21.9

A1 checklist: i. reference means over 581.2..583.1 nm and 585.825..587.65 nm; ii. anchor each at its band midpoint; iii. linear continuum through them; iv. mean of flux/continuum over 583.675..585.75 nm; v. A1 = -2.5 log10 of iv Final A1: 0.024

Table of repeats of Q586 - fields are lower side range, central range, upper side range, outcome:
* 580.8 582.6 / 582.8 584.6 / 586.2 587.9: 0.018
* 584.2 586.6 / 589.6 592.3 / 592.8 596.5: 0.084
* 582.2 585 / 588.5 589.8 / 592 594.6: 0.145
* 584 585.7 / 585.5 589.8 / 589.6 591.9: 0.064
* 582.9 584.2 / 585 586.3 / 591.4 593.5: 0.019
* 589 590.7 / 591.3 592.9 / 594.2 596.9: -0.020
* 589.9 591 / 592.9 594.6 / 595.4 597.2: 0.018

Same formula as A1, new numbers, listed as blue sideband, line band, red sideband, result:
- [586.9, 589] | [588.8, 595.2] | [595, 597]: 0.04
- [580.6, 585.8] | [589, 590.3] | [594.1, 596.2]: 0.16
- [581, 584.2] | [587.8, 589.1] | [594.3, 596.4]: 0.04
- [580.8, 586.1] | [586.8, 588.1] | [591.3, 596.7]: -0.03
